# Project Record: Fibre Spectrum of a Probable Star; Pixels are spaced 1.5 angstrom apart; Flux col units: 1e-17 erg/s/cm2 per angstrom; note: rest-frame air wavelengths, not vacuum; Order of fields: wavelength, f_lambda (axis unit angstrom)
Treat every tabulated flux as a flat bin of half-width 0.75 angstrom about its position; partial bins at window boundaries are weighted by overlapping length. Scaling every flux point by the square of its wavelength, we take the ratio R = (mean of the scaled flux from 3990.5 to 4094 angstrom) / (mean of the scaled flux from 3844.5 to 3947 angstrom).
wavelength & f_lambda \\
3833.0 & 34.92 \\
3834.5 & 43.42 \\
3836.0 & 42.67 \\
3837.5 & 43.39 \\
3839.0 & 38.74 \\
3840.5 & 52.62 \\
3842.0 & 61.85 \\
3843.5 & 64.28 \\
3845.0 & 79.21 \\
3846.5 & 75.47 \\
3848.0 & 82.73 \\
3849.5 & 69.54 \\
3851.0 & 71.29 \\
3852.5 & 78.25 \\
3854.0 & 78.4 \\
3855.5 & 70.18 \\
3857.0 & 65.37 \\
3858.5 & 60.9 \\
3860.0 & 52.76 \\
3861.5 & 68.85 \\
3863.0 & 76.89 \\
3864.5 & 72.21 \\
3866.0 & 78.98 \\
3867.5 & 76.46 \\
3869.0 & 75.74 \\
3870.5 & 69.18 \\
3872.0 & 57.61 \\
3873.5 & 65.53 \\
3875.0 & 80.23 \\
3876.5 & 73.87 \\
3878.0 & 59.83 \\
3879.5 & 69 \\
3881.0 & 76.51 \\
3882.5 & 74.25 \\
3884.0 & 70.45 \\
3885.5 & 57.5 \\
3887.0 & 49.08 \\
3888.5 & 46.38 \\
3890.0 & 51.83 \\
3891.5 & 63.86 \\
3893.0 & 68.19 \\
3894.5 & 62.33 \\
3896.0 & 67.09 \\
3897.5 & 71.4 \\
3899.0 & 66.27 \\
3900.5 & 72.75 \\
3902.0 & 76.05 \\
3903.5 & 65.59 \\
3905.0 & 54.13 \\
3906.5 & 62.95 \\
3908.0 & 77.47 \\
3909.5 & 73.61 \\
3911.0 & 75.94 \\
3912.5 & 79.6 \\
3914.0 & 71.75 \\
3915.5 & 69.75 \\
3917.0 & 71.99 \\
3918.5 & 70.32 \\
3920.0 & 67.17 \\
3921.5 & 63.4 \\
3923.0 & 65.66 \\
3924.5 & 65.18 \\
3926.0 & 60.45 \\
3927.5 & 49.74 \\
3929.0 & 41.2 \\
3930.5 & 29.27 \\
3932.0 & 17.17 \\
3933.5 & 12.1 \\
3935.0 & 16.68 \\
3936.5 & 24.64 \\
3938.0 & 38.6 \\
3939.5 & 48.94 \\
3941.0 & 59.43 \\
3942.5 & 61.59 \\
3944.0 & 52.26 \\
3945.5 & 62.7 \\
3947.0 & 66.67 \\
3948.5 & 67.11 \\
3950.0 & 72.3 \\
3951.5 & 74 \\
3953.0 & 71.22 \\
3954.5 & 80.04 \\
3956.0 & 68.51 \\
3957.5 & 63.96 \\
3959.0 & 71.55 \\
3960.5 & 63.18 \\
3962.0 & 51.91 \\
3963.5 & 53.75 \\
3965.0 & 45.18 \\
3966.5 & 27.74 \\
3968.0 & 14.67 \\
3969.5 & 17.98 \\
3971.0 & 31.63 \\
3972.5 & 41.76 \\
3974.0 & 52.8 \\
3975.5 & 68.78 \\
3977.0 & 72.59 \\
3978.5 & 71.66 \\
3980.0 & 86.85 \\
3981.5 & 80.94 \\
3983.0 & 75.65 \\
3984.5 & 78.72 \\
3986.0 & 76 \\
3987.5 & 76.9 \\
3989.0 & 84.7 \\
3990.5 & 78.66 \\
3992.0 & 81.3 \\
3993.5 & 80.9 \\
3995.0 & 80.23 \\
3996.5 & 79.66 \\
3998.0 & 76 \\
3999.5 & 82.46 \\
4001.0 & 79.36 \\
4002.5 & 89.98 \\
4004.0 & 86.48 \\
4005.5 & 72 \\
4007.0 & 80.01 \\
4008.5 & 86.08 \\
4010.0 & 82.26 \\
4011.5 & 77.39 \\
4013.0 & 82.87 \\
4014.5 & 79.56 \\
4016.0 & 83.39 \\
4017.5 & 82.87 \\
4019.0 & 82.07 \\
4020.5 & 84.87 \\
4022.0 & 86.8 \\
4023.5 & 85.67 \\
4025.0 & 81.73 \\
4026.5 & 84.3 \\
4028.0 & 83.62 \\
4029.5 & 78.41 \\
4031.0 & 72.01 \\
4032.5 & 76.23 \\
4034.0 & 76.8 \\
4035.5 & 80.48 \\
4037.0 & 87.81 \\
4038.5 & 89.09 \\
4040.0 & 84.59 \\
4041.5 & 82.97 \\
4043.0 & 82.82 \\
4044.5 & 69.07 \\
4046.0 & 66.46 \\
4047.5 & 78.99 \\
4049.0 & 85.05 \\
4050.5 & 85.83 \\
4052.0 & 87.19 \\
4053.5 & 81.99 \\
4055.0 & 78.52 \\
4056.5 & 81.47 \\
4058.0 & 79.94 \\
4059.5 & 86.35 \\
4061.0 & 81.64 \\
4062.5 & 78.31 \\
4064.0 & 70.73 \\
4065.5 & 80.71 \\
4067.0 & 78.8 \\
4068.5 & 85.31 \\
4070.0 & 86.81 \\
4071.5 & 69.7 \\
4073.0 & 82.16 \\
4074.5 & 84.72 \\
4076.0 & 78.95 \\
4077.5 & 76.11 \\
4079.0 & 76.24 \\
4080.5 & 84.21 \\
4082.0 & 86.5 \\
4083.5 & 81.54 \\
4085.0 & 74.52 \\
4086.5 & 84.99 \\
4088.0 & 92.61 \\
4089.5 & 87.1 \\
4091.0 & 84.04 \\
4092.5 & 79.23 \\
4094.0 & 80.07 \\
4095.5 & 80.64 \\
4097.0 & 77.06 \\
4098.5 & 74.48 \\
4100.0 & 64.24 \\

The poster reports 1.39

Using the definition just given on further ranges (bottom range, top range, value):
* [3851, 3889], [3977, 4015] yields 1.25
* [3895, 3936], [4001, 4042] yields 1.46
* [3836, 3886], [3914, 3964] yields 0.87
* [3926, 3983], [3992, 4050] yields 1.59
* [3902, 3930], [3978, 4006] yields 1.26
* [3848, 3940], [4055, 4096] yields 1.42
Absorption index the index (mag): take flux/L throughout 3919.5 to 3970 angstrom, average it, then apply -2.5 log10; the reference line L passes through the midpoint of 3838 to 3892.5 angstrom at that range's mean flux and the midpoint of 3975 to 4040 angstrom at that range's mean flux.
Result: 0.40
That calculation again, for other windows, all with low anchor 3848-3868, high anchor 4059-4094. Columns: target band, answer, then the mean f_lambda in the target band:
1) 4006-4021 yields -0.05 mag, 81.9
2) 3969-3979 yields 0.43 mag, 51.3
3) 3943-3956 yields 0.11 mag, 68.2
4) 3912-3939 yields 0.42 mag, 50.5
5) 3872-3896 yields 0.13 mag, 64.4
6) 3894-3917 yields 0.05 mag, 69.9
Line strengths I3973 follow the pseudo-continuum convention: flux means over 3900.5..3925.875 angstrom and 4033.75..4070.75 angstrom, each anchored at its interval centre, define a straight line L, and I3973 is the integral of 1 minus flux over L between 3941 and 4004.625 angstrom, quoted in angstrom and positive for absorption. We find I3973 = 6.8 angstrom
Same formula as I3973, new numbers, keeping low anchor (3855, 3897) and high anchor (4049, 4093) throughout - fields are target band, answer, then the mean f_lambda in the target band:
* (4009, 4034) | -1.2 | 81.4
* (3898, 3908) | 0.2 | 67.3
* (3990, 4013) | -1.4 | 80.9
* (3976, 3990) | -0.6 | 78.1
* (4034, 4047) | -0.1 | 80.2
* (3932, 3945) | 6.0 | 38.5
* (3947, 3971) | 5.6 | 55.8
